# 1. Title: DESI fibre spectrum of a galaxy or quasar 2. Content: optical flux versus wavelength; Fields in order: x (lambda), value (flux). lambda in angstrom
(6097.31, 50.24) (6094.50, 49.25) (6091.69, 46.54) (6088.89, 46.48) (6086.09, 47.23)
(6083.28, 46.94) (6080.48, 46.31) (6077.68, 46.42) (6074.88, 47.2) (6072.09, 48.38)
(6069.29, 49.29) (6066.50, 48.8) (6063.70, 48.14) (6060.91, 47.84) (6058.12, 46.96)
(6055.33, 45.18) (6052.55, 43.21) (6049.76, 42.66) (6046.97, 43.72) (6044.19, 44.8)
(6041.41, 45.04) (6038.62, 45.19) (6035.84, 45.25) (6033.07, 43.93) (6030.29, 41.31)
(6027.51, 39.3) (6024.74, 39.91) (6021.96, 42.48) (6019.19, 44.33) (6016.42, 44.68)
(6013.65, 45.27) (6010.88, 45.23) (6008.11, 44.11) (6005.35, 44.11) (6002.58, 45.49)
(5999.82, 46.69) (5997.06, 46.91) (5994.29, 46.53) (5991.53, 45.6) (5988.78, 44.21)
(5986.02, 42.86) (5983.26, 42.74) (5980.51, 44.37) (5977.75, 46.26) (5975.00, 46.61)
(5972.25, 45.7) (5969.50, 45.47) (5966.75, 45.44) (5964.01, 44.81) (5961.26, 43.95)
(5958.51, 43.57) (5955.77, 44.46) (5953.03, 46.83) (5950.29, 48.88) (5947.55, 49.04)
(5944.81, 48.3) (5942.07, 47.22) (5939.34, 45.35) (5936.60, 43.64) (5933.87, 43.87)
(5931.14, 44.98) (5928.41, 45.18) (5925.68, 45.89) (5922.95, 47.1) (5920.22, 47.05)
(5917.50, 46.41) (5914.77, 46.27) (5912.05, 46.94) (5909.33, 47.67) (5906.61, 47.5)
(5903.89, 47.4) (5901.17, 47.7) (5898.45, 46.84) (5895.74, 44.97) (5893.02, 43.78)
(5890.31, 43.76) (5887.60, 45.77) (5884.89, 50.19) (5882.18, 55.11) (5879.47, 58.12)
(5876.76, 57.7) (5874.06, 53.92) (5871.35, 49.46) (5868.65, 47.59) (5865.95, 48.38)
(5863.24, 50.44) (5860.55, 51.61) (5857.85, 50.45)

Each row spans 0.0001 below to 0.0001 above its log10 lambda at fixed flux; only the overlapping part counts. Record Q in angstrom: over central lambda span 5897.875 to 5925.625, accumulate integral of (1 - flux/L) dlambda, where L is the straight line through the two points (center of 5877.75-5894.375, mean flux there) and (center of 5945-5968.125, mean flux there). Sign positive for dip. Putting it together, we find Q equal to 0.7 angstrom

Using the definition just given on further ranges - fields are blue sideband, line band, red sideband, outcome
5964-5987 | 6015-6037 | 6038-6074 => 1.5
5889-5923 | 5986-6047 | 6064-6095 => 3.7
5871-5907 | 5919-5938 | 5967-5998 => 0.9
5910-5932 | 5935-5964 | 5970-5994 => -0.3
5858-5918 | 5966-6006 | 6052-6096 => 2.3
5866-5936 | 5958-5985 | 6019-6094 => 1.1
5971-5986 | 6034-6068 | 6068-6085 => 0.9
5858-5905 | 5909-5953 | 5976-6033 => 0.9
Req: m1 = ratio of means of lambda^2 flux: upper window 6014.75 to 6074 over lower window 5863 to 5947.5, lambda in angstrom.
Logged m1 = 0.98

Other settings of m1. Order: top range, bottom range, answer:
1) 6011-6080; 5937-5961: 1.00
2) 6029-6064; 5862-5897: 0.95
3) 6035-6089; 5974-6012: 1.05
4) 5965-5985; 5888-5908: 1.01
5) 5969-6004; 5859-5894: 0.93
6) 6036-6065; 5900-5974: 1.02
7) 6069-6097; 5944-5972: 1.07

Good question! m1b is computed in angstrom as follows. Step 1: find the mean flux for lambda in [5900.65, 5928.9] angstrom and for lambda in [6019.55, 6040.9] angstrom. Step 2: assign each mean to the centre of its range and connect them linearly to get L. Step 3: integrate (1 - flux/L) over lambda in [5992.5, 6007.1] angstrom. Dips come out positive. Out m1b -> -0.7 angstrom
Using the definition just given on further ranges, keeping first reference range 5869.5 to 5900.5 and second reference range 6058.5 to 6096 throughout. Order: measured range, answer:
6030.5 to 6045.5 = 1.1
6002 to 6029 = 2.7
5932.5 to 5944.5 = 1.0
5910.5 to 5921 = 0.6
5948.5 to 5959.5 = 0.7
